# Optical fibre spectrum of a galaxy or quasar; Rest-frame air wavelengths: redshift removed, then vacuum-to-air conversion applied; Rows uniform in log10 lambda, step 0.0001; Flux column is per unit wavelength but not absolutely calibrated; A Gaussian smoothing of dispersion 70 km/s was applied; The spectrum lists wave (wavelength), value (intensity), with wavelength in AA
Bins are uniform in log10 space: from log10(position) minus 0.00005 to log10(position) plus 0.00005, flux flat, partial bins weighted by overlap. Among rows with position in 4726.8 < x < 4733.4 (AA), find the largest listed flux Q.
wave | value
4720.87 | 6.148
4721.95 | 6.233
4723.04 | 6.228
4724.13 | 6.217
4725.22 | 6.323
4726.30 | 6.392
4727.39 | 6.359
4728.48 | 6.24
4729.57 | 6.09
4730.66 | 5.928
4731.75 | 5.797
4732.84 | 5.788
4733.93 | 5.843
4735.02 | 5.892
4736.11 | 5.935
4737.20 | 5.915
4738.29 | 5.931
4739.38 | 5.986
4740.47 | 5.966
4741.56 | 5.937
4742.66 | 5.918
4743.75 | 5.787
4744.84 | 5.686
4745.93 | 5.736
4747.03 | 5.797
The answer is 6.359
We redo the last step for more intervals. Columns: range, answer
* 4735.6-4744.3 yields 5.986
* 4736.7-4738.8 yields 5.931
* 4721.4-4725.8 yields 6.323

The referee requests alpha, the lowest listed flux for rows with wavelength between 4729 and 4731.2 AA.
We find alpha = 5.928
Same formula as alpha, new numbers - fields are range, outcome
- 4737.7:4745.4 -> 5.686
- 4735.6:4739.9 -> 5.915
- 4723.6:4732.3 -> 5.797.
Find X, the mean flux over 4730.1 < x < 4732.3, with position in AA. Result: 5.86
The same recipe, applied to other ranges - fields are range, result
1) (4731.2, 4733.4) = 5.79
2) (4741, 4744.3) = 5.88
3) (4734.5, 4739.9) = 5.94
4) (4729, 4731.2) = 6.01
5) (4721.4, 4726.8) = 6.29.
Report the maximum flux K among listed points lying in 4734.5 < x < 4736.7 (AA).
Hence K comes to 5.935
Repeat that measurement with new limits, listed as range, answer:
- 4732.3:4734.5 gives 5.843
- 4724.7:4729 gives 6.392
